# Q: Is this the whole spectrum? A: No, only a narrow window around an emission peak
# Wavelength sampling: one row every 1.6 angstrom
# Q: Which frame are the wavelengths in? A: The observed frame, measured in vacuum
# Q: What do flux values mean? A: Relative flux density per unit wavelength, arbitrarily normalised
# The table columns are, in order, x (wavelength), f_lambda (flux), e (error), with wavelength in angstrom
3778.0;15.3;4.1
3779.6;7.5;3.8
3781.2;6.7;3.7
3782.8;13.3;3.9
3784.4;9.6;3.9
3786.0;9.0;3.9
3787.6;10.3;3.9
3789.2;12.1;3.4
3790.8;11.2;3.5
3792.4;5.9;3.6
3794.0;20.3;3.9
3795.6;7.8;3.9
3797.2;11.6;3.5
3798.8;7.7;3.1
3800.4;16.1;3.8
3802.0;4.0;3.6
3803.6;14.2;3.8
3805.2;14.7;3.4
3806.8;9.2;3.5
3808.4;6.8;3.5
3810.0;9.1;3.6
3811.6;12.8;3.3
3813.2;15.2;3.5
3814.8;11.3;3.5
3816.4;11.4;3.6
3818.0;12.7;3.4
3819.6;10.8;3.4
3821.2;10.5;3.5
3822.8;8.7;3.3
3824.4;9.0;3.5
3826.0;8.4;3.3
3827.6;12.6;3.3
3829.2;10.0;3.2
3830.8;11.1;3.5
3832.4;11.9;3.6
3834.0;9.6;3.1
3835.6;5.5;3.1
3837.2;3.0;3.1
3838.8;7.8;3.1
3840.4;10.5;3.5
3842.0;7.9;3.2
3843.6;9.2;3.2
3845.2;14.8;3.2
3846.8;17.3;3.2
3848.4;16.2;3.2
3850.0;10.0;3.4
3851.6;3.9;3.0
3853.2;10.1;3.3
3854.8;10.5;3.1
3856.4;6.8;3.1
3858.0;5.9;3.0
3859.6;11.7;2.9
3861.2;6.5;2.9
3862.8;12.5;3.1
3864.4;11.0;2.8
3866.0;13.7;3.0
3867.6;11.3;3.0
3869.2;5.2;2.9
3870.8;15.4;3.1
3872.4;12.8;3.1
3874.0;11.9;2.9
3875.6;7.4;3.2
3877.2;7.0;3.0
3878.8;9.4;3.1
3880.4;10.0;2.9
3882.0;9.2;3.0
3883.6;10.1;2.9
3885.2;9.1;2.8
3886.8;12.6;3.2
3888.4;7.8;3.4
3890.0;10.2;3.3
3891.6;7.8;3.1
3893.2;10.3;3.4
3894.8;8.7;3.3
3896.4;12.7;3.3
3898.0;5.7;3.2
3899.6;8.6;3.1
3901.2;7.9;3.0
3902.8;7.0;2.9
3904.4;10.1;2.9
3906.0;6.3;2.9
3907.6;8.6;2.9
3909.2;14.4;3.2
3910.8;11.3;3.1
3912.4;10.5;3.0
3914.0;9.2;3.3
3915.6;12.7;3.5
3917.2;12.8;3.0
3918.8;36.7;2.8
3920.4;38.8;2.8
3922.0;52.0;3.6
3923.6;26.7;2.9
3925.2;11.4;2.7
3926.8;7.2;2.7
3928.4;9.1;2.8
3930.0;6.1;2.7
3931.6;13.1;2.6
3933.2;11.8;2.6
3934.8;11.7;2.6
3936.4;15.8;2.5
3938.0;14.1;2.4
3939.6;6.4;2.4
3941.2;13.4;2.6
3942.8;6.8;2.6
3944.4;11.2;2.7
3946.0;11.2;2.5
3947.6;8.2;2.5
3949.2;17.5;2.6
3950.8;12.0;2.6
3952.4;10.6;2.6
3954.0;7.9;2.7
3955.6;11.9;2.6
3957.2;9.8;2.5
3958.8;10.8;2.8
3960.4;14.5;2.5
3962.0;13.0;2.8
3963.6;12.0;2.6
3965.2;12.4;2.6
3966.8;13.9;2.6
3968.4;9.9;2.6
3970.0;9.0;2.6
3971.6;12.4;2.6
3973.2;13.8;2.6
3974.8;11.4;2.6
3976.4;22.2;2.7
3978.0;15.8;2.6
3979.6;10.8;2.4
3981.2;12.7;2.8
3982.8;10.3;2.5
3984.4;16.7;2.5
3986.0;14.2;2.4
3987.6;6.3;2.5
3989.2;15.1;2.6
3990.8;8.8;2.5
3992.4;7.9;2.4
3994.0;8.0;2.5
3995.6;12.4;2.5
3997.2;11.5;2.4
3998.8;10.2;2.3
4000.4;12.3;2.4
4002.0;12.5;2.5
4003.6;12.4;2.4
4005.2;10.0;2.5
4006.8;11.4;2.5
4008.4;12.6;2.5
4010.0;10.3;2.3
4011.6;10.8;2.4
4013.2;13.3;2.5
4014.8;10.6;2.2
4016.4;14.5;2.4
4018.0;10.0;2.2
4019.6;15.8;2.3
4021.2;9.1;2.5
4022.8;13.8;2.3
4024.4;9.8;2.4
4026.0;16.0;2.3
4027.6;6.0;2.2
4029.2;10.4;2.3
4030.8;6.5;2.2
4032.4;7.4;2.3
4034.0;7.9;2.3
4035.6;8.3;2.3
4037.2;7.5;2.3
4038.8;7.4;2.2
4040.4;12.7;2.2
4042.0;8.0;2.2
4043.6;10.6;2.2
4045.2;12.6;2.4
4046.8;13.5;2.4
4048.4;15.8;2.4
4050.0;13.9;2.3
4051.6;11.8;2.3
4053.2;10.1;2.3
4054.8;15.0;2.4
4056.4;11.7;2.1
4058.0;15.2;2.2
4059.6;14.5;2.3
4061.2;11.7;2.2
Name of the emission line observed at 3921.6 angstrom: [O II] 3727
